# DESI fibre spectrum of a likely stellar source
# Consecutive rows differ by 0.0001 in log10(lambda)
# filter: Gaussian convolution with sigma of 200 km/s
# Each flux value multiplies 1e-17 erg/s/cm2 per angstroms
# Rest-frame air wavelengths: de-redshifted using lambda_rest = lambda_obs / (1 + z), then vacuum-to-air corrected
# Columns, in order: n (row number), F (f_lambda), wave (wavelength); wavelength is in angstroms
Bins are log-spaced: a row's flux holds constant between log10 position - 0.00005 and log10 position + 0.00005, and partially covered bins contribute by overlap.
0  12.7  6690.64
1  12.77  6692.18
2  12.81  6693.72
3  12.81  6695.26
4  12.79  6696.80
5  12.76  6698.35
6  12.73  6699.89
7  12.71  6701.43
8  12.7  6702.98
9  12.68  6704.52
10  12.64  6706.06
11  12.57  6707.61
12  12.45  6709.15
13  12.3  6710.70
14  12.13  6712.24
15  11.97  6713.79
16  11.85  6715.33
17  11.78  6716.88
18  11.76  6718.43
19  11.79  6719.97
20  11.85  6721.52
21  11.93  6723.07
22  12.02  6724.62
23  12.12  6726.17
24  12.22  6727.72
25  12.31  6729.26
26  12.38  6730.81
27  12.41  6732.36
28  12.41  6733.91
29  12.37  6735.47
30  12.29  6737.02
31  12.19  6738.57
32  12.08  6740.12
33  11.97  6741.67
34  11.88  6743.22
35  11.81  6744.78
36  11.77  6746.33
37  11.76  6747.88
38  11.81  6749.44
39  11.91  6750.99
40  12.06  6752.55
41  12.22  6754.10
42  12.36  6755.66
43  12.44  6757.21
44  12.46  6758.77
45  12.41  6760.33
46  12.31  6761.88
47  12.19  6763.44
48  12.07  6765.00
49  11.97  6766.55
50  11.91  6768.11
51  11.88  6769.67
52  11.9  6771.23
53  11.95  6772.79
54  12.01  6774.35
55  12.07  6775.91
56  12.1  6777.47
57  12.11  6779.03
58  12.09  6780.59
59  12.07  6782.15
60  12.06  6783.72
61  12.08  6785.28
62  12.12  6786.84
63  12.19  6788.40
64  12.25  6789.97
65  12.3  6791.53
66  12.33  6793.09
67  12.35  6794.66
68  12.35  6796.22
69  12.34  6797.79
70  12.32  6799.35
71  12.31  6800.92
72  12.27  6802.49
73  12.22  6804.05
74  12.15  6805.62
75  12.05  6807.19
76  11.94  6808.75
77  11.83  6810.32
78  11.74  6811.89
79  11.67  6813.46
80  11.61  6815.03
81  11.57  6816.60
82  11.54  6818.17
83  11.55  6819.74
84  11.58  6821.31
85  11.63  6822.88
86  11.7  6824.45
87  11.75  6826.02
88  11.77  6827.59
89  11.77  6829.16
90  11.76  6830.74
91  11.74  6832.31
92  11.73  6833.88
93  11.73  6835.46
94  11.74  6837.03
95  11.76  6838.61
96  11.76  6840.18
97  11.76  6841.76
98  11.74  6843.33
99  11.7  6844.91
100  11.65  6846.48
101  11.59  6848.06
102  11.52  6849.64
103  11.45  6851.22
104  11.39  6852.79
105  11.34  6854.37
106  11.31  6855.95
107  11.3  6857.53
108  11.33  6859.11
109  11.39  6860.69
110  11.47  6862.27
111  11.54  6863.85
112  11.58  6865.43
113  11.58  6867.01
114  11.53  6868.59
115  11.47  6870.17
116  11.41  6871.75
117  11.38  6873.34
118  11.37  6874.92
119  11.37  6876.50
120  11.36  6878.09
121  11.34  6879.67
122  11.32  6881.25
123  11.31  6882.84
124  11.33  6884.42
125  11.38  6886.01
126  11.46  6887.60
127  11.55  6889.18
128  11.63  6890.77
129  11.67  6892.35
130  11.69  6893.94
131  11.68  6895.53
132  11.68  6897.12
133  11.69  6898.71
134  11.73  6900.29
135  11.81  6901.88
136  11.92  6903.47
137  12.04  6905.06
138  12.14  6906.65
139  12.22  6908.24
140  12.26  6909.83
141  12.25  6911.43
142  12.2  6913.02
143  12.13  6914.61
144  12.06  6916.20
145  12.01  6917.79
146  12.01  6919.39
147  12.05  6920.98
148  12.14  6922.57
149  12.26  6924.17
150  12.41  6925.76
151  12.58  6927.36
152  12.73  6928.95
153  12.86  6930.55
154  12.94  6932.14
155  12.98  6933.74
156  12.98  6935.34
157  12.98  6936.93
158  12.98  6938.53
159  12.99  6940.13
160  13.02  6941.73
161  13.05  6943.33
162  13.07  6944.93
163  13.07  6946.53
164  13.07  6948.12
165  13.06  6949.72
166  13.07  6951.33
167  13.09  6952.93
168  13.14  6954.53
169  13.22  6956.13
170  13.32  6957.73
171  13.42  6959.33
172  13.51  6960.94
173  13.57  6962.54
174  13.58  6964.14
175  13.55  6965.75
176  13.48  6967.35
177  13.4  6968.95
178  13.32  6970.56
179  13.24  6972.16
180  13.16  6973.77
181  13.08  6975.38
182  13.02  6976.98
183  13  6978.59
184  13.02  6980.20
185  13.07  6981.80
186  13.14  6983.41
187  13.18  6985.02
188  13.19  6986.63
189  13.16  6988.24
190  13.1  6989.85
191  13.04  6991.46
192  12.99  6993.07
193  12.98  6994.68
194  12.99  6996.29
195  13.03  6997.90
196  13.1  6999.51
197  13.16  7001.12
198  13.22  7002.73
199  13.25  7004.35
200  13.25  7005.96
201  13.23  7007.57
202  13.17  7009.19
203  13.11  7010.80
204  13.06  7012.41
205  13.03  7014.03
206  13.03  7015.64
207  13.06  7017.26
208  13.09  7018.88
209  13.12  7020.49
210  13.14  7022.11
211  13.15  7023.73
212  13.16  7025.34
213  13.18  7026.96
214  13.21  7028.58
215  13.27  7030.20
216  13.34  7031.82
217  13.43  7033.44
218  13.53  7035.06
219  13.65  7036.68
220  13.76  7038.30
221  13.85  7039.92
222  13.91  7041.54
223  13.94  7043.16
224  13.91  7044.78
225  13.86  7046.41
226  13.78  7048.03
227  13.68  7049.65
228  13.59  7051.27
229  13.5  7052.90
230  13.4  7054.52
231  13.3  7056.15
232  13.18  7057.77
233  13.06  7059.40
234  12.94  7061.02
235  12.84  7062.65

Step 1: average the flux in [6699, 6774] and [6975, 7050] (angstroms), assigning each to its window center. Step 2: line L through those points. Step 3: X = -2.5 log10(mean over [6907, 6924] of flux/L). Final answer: 0.06 mag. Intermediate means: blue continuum 12.2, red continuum 13.3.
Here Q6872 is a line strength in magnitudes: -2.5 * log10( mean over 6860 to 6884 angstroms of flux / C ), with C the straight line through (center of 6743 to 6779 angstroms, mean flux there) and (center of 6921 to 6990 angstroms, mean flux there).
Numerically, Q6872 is 0.11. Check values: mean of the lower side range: 12.1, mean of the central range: 11.4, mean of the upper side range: 13.1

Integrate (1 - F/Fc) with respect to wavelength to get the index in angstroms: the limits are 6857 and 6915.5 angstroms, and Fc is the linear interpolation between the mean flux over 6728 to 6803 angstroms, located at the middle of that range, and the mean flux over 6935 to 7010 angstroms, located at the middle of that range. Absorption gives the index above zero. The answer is 5.1 angstroms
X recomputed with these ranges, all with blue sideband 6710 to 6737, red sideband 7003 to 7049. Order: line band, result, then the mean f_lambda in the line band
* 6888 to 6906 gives 0.10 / 11.7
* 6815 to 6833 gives 0.08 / 11.7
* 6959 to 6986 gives -0.01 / 13.3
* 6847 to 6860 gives 0.11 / 11.4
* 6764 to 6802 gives 0.02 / 12.1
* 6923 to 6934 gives 0.03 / 12.6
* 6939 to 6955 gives 0.00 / 13.1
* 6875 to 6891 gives 0.12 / 11.4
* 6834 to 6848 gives 0.08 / 11.7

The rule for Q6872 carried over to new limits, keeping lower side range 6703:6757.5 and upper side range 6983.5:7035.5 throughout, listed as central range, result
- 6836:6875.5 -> 0.10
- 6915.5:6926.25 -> 0.06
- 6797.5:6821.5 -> 0.05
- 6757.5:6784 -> 0.02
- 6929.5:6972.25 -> -0.02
